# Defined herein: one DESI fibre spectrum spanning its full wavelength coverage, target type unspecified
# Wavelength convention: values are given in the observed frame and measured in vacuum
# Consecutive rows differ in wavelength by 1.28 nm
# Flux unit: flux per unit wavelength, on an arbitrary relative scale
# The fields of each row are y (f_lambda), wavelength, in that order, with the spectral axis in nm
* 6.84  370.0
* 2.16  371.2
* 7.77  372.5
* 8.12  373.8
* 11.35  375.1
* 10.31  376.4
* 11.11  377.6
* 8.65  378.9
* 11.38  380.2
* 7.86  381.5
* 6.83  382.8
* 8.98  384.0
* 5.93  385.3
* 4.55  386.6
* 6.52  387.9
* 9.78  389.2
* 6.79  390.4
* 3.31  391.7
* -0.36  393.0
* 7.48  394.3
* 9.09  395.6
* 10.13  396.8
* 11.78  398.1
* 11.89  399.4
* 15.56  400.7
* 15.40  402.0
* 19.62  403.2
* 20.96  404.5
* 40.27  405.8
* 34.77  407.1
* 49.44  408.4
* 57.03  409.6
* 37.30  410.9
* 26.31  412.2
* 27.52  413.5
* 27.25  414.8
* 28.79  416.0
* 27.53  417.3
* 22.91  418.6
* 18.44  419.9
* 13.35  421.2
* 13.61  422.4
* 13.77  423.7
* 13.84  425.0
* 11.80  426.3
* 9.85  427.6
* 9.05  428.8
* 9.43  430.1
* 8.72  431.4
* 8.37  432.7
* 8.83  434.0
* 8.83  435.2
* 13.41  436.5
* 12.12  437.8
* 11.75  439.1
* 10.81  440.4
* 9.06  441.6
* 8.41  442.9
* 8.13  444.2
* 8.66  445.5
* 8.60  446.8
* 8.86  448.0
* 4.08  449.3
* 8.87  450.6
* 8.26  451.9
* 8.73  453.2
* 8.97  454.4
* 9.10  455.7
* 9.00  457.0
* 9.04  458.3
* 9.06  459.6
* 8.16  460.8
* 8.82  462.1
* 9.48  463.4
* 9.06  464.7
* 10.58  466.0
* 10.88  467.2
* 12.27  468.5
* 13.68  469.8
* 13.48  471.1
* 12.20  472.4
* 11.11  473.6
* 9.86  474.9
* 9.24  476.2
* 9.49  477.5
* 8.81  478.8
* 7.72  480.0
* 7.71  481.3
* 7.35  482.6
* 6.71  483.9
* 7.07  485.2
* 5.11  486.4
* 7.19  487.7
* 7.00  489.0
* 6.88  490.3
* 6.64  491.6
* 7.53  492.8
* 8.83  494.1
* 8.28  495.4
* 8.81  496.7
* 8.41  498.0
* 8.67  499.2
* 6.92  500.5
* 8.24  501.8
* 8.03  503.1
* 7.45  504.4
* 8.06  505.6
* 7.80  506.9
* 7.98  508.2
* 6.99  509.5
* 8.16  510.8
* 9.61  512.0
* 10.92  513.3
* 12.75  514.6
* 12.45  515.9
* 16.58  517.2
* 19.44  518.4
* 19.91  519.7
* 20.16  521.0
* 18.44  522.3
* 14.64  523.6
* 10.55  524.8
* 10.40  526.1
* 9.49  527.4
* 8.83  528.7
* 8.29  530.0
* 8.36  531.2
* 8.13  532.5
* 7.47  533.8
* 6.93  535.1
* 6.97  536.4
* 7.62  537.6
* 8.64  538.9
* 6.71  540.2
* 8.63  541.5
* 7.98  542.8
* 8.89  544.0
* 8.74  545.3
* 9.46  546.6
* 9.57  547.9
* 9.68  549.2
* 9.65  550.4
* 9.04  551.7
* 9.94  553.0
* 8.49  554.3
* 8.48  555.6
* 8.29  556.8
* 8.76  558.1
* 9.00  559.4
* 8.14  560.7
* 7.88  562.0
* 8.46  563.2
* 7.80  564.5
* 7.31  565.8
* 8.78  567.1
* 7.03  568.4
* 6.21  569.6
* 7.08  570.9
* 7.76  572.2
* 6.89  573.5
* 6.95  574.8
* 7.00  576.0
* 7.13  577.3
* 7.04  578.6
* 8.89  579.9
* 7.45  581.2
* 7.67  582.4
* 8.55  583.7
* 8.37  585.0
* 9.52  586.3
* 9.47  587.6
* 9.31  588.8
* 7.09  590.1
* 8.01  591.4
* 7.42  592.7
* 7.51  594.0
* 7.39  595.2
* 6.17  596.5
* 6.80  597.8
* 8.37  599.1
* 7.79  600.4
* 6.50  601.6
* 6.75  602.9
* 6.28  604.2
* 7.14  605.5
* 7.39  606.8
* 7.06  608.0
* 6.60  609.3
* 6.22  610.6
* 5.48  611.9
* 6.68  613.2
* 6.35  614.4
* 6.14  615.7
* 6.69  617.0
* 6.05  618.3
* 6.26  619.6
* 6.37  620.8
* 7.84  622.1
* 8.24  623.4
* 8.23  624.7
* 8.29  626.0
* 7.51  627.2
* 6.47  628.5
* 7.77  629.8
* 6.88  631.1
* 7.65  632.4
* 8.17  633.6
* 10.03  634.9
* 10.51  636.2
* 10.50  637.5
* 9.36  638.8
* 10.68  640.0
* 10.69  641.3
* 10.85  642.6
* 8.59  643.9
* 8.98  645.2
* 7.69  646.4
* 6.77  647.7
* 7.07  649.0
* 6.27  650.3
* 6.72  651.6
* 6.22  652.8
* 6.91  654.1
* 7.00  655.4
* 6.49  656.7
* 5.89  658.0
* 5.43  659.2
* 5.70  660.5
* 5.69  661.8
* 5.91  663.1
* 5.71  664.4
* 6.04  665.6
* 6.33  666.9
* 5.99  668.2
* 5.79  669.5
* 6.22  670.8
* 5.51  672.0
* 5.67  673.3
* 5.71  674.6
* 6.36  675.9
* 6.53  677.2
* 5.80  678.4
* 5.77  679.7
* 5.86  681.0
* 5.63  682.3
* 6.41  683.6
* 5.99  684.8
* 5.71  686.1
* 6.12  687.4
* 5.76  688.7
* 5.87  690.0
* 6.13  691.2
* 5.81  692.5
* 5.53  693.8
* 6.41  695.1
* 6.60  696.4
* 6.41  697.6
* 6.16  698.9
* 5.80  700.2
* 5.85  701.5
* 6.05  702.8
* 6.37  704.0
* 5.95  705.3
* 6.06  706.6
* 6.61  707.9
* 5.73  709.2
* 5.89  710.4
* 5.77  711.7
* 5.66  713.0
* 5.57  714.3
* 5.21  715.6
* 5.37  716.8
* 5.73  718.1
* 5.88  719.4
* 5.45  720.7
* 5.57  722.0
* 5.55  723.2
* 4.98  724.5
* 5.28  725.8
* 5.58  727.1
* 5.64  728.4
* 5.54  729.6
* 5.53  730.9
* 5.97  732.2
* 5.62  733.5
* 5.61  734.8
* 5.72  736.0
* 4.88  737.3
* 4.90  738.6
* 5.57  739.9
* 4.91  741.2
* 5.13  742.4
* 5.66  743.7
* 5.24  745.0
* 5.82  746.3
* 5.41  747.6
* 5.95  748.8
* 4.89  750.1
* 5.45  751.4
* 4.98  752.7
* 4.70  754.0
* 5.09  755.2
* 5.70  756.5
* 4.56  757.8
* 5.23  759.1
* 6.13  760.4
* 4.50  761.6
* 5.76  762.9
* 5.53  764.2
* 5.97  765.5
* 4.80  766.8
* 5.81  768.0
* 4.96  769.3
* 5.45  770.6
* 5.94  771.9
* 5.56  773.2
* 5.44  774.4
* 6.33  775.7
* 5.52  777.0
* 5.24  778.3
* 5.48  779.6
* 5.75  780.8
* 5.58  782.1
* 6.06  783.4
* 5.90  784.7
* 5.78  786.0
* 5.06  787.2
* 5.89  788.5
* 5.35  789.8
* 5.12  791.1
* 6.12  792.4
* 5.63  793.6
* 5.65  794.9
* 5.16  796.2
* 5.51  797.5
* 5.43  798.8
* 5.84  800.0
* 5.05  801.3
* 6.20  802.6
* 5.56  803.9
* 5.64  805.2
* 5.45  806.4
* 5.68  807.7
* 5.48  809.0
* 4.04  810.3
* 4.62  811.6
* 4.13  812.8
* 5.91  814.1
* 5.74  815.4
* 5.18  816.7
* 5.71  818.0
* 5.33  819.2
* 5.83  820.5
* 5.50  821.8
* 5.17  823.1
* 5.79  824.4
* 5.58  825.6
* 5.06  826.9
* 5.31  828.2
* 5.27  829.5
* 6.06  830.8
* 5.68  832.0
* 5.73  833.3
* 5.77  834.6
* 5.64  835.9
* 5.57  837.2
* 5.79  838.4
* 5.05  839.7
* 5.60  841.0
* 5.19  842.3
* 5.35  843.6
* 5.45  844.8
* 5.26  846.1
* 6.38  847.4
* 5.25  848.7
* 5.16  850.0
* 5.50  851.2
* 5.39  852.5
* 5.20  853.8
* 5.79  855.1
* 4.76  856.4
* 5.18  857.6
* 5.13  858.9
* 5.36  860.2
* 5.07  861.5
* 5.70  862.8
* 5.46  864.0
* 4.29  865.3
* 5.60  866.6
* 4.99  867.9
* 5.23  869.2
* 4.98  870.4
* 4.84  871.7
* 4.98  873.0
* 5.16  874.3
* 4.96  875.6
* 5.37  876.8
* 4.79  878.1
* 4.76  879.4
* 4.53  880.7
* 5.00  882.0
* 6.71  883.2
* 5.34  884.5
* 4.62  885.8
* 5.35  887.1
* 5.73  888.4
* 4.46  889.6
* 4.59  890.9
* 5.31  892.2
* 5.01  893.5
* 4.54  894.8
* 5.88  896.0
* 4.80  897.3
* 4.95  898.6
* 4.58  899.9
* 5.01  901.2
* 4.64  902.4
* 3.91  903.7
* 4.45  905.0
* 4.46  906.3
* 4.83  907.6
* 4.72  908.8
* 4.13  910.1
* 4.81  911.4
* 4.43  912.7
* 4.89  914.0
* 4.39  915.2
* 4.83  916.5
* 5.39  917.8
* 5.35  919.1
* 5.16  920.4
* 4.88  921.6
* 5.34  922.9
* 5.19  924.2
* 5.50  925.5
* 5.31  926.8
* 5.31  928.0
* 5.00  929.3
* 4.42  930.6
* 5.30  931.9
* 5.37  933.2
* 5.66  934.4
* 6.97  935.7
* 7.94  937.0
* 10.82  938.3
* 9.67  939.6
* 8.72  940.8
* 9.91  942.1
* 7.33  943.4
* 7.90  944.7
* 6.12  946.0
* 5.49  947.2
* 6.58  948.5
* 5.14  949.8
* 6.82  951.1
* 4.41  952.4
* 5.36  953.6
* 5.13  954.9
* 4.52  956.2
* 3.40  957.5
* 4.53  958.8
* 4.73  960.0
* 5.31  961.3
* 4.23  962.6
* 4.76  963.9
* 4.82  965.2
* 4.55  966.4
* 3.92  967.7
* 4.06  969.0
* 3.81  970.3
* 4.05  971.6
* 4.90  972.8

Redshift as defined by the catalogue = 2.36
